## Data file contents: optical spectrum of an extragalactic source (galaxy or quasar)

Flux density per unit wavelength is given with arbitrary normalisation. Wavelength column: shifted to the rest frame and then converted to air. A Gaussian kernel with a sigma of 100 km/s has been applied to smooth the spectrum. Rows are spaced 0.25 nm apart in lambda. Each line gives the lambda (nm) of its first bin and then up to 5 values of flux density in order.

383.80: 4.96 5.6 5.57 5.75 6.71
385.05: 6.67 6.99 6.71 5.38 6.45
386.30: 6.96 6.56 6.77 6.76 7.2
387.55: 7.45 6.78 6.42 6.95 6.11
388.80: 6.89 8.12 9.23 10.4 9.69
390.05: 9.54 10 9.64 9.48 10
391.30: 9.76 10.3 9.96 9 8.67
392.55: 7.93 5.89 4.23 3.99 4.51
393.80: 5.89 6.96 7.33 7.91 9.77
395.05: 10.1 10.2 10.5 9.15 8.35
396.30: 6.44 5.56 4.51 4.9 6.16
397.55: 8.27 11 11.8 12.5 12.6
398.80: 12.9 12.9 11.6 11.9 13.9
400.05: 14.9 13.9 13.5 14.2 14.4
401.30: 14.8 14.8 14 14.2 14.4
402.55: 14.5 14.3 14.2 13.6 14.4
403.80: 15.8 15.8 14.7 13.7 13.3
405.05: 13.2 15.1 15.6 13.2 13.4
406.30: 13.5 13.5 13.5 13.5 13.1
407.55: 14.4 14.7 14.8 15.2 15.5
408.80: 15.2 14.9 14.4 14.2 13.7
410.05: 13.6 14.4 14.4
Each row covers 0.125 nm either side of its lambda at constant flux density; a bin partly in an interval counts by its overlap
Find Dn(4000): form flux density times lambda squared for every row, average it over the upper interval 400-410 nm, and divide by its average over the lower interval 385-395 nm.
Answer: 2.01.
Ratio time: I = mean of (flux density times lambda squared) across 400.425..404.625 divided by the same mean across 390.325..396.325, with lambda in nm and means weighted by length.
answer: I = 1.8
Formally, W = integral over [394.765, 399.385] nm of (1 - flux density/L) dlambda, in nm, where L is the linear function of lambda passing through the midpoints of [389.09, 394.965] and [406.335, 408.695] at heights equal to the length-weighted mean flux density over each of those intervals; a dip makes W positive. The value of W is 0.38 nm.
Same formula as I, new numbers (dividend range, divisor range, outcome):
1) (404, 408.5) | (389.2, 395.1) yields 1.82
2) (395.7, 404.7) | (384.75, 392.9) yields 1.63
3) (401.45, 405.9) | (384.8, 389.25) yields 2.30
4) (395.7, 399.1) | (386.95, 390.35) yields 1.19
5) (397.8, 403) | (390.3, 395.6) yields 1.72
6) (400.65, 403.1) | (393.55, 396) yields 1.77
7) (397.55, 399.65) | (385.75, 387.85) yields 1.88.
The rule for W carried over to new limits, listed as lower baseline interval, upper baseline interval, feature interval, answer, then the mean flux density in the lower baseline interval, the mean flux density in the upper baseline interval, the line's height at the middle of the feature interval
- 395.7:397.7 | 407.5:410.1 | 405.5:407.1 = -0.08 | 6.69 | 14.6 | 13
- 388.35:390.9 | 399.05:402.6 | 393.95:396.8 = 0.79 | 8.85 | 13.9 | 11.4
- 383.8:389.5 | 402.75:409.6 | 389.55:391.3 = -0.34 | 6.74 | 14.3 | 8.2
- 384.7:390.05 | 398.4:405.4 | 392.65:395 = 0.89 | 7.26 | 14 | 10.2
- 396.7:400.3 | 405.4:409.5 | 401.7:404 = -0.35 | 10.9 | 14.3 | 12.5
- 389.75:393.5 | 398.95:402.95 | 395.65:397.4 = 0.74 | 8.44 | 13.9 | 11.3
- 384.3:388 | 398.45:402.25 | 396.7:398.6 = 0.54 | 6.61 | 13.7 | 12.3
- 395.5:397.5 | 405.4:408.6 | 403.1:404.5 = -0.34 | 6.86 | 14.1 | 11.9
